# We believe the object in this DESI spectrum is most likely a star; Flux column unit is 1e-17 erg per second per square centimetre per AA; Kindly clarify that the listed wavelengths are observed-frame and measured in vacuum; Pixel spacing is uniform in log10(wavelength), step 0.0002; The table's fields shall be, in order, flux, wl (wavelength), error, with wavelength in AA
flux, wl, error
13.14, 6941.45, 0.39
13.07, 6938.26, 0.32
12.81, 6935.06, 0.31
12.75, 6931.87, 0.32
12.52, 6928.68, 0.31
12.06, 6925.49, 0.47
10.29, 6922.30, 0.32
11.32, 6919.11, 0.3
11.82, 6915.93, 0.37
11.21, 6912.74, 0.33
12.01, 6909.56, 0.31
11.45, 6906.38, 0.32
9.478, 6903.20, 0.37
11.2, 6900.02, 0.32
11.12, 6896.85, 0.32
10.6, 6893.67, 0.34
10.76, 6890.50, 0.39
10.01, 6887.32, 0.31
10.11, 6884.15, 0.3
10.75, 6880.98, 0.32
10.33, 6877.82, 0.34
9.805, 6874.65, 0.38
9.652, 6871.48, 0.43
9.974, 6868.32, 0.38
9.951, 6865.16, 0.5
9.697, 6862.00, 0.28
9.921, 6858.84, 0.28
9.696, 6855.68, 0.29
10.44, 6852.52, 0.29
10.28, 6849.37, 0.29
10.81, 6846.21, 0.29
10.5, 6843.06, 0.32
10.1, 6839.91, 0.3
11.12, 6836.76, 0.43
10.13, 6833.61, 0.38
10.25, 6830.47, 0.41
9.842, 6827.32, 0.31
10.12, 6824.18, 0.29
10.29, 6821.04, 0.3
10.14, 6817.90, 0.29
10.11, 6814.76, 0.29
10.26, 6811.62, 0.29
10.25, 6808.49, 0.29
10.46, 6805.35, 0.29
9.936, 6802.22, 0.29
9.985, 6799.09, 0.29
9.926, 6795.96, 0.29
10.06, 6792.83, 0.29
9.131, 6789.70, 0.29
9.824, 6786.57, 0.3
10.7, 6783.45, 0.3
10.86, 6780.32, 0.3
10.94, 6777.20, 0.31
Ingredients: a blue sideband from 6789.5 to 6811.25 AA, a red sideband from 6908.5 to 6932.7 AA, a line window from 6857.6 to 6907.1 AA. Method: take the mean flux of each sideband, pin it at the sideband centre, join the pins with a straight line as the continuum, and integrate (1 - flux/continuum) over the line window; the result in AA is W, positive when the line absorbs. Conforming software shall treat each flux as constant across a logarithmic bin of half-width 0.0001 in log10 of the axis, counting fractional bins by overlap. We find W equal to 3.97 AA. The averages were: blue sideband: 10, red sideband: 11.7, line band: 10.3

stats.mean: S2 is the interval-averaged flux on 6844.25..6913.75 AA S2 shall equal 10.4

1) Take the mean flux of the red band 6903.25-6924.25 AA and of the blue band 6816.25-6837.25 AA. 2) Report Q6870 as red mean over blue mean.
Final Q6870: 1.1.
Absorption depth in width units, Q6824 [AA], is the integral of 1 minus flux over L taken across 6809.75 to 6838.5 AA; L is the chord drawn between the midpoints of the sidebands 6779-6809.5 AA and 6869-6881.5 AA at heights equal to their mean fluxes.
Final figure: -0.5 AA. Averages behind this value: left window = 10.1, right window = 10.1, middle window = 10.3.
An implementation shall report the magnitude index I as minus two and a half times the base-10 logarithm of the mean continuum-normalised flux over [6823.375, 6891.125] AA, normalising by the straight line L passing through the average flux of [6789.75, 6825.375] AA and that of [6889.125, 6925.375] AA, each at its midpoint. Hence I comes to 0.04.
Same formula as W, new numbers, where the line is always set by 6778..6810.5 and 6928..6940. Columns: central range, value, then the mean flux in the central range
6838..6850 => 0.69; 10.4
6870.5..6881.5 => 1.51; 10.1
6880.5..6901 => 2.33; 10.6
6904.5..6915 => 0.71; 11.5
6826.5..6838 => 0.55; 10.3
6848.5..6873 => 3.15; 9.94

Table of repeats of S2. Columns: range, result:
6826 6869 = 10.2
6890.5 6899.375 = 10.9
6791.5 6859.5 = 10.2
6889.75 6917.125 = 11.1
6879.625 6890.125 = 10.3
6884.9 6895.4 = 10.4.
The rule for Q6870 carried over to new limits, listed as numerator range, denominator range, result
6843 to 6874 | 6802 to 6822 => 0.98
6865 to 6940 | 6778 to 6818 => 1.09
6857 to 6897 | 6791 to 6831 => 1.01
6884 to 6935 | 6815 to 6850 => 1.09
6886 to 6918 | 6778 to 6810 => 1.08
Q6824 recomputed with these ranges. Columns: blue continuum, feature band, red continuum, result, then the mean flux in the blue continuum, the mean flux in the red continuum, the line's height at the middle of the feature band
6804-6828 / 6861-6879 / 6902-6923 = 1.4 AA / 10.2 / 11.1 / 10.7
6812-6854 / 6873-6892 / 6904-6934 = 1.4 AA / 10.3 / 11.7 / 11.1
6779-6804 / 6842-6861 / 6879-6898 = 0.2 AA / 10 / 10.5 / 10.4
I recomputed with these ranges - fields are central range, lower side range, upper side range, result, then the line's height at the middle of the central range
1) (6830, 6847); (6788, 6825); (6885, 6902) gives -0.021 mag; 10.3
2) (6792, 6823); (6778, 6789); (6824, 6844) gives 0.021 mag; 10.3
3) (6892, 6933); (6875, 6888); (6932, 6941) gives 0.039 mag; 11.8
